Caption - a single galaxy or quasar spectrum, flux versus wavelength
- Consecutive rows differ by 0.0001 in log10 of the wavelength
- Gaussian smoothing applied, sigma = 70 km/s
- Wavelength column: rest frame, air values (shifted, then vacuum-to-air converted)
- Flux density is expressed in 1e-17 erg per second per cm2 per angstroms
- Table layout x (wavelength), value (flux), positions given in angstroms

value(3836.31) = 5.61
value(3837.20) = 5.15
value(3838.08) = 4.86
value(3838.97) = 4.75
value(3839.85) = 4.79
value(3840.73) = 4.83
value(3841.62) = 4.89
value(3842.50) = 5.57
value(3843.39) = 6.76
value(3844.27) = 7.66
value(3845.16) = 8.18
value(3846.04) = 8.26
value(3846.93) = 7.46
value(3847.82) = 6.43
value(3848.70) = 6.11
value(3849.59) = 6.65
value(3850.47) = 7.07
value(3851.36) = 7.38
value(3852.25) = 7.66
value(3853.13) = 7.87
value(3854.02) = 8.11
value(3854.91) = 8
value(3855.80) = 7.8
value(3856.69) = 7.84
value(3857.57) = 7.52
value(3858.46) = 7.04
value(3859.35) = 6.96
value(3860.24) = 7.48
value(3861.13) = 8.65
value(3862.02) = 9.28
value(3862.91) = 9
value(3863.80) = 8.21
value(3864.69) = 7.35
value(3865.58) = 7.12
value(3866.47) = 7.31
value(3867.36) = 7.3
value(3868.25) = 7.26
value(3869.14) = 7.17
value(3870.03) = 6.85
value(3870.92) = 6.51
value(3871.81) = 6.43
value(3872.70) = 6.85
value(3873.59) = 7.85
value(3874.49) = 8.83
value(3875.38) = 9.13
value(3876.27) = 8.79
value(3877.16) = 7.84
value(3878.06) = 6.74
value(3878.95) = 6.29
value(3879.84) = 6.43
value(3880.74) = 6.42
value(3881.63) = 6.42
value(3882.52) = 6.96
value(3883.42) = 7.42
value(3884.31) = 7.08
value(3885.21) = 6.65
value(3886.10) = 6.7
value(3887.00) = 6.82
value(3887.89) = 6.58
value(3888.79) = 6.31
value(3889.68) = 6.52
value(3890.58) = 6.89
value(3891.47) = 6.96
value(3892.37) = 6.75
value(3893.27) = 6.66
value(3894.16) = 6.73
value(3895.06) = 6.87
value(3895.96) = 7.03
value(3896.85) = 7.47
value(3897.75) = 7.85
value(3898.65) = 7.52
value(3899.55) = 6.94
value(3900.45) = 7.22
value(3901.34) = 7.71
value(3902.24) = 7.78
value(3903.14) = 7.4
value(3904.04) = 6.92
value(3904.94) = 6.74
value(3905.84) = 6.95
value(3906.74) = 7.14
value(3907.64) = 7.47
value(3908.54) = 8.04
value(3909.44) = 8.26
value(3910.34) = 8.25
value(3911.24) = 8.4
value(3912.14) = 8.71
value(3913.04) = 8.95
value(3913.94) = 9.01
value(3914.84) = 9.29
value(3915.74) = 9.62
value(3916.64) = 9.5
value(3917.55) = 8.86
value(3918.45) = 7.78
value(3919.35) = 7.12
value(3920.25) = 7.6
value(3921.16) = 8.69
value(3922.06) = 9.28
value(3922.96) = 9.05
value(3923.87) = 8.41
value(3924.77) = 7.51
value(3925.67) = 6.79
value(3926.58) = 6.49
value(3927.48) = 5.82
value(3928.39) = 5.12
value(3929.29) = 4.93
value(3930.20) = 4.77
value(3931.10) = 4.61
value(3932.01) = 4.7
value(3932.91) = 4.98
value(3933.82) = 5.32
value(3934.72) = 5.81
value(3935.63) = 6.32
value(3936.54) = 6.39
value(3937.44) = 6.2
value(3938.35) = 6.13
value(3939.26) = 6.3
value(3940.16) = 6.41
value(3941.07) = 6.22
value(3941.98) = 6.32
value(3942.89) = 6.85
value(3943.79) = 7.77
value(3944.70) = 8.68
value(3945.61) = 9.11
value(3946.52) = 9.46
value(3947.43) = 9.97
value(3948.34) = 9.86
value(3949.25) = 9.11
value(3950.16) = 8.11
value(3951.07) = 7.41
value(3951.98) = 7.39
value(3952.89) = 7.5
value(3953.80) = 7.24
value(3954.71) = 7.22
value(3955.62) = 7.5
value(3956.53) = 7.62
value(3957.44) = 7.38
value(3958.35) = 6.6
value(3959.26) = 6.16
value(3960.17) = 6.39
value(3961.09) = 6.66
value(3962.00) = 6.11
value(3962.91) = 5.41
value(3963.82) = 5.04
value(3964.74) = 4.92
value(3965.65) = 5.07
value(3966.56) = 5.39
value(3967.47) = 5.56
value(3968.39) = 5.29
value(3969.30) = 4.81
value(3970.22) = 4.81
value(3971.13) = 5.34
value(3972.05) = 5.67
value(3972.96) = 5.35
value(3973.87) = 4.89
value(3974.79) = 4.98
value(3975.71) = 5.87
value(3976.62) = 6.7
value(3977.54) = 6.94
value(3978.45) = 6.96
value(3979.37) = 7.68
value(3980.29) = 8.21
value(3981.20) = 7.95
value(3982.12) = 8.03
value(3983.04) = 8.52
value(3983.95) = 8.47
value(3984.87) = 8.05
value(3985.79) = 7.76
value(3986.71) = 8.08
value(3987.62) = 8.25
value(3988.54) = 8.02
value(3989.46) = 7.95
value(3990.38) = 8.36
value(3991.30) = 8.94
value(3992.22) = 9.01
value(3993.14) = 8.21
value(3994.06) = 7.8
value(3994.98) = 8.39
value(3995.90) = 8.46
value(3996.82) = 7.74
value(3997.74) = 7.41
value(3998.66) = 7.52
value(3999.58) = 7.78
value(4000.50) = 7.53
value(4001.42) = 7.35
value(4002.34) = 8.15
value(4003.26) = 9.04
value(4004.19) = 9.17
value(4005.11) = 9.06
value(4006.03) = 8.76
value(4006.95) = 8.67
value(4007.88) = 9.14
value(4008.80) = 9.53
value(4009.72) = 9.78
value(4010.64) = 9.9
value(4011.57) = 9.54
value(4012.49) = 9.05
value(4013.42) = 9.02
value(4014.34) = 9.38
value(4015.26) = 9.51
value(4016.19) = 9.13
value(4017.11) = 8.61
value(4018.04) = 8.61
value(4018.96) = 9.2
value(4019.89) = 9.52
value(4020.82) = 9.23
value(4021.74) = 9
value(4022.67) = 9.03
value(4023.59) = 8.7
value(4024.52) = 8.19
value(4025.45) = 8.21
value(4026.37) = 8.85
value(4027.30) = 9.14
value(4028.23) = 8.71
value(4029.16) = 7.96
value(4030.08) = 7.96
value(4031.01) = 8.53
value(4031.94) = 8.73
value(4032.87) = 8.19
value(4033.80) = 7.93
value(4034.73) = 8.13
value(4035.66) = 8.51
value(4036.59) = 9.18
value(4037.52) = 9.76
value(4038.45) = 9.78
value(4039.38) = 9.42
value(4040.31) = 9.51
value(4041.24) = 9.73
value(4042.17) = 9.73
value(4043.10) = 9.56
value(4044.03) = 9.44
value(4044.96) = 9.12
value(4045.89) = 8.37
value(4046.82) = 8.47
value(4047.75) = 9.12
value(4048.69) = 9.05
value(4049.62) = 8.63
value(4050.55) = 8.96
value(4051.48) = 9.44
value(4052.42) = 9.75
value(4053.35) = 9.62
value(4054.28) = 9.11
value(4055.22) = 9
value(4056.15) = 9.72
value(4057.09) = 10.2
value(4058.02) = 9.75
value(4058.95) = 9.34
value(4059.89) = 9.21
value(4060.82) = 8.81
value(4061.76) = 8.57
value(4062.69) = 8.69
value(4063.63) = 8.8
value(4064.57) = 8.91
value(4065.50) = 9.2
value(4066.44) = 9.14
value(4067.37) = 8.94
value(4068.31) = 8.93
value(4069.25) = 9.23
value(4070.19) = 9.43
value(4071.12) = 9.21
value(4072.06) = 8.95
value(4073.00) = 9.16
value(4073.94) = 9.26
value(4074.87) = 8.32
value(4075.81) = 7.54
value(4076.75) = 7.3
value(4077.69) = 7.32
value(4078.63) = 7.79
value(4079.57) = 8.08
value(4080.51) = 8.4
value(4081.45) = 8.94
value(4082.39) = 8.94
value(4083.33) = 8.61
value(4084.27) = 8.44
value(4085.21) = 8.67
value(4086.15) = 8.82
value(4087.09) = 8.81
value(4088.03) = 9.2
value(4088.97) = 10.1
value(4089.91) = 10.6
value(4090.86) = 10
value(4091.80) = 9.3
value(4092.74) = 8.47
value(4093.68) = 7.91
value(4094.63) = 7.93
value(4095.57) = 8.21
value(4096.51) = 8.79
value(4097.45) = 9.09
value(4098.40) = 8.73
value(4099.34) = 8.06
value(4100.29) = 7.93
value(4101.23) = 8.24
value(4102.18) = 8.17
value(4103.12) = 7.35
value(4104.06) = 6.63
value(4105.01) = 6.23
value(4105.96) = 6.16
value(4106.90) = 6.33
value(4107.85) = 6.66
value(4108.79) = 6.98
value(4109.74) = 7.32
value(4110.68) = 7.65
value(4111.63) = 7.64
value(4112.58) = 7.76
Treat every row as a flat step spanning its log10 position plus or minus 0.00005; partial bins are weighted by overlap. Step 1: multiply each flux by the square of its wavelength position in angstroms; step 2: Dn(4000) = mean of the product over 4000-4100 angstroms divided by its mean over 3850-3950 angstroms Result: 1.30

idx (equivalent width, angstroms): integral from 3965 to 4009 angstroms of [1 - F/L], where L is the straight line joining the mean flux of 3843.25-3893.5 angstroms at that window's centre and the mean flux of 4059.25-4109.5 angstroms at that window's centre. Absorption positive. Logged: 2.94 angstroms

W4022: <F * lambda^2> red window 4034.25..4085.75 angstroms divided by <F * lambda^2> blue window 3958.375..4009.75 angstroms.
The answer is 1.28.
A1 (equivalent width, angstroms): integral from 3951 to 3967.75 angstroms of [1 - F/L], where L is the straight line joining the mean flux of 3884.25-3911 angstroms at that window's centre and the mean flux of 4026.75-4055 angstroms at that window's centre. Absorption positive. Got 3.2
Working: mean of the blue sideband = 7.15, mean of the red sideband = 8.98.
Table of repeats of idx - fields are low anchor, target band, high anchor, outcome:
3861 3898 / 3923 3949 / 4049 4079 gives 3.4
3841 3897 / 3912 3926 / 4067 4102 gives -1.8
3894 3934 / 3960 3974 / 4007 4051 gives 4.7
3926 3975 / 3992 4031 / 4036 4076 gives -3.3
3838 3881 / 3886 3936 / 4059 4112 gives 1.7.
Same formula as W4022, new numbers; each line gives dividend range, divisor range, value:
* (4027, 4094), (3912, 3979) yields 1.38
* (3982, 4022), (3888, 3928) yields 1.18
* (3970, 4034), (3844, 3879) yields 1.16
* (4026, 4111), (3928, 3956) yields 1.34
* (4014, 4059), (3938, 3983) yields 1.38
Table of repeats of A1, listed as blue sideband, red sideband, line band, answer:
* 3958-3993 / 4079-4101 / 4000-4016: -3.7 angstroms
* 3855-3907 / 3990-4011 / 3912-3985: 9.1 angstroms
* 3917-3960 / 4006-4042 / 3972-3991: 1.8 angstroms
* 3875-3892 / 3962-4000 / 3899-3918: -2.9 angstroms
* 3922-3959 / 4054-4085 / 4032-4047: -1.2 angstroms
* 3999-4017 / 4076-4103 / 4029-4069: -1.4 angstroms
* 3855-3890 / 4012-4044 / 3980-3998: 0.7 angstroms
